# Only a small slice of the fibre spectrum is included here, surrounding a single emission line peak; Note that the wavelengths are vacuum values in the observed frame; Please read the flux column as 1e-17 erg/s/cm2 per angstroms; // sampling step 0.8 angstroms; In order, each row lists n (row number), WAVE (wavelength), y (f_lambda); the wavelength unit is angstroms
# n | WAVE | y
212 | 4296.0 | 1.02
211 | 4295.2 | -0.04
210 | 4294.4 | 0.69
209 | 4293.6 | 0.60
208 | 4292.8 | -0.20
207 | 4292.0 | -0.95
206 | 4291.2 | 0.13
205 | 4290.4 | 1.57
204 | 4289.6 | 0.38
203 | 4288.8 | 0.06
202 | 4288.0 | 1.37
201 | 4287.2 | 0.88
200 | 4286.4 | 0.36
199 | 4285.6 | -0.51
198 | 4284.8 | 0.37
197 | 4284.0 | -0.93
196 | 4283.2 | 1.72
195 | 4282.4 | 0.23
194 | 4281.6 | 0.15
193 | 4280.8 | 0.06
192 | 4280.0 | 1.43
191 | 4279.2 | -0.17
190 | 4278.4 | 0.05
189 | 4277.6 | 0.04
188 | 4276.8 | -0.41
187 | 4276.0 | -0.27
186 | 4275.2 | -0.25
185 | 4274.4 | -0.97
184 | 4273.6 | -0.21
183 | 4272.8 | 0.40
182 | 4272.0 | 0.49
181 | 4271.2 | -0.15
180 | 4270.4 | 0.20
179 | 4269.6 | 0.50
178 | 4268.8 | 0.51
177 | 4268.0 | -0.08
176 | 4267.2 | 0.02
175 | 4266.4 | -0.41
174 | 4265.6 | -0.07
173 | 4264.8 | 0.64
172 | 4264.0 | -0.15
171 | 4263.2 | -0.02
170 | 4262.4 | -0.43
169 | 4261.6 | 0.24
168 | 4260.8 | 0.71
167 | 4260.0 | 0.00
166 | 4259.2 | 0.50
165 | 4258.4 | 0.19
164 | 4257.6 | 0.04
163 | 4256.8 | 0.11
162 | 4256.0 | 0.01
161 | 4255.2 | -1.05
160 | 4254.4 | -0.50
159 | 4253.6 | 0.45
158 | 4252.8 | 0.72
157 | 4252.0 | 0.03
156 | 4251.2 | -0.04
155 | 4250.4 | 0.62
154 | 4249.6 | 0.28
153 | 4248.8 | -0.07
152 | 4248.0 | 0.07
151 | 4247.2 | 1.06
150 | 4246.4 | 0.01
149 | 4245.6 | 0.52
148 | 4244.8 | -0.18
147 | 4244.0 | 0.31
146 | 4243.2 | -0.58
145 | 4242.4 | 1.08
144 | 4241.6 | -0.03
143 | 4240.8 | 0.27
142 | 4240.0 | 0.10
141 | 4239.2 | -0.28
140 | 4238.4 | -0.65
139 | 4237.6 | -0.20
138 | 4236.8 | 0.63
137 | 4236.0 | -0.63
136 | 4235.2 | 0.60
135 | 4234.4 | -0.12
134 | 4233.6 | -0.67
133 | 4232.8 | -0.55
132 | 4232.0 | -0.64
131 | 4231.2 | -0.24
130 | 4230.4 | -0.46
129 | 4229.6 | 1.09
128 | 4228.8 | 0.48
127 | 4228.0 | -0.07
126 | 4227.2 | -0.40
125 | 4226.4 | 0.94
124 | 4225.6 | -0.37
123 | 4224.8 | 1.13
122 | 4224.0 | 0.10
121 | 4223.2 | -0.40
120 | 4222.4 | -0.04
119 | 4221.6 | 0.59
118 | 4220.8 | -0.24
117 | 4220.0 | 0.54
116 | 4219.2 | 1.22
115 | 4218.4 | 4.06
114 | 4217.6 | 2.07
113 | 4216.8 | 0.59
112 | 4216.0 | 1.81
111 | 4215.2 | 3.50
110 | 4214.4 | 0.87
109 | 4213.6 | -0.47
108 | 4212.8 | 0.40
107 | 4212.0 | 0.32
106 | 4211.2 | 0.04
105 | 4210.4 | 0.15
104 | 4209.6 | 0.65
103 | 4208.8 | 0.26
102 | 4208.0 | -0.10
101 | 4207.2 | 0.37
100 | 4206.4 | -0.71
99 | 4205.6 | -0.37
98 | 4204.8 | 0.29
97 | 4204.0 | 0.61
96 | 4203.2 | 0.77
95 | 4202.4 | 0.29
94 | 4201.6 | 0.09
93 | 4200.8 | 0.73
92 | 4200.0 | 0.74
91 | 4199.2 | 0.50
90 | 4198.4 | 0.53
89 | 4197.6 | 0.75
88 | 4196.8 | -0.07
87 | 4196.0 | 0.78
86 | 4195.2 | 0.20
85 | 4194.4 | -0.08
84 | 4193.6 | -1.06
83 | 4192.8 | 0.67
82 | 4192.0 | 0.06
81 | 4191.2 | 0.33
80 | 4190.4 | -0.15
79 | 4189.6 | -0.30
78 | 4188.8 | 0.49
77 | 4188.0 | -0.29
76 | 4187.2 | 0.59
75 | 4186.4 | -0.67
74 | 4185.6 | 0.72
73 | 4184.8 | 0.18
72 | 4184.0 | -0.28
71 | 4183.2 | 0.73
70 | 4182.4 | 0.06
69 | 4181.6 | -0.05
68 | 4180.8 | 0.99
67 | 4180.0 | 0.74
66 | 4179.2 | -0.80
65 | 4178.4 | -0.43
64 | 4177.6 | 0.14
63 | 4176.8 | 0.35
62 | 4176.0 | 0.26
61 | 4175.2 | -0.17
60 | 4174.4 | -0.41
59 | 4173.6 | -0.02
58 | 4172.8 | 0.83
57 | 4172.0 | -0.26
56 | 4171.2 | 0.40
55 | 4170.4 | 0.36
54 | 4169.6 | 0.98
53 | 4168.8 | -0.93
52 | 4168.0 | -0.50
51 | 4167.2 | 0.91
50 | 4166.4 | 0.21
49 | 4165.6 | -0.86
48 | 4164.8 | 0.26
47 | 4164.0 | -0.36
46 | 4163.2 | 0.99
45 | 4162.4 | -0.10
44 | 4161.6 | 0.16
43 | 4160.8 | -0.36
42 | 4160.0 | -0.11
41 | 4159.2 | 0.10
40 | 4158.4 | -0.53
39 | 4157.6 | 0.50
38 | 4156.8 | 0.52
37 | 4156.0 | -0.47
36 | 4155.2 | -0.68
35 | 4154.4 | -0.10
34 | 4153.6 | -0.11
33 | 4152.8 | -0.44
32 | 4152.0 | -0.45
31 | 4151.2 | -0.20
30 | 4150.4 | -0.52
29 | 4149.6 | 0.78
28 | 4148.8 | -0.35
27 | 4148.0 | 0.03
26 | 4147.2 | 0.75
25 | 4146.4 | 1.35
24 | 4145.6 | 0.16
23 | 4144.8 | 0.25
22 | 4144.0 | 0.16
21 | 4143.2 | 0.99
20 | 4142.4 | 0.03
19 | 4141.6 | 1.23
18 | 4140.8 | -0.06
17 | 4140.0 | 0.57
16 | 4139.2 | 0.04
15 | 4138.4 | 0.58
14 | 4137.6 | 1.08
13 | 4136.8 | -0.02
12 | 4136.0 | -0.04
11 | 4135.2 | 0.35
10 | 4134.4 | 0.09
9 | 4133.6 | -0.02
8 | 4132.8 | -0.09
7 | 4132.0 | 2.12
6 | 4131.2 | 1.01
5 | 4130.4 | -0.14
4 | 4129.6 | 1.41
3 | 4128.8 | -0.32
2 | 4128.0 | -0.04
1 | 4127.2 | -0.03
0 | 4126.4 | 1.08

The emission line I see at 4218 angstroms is [O II] 3727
